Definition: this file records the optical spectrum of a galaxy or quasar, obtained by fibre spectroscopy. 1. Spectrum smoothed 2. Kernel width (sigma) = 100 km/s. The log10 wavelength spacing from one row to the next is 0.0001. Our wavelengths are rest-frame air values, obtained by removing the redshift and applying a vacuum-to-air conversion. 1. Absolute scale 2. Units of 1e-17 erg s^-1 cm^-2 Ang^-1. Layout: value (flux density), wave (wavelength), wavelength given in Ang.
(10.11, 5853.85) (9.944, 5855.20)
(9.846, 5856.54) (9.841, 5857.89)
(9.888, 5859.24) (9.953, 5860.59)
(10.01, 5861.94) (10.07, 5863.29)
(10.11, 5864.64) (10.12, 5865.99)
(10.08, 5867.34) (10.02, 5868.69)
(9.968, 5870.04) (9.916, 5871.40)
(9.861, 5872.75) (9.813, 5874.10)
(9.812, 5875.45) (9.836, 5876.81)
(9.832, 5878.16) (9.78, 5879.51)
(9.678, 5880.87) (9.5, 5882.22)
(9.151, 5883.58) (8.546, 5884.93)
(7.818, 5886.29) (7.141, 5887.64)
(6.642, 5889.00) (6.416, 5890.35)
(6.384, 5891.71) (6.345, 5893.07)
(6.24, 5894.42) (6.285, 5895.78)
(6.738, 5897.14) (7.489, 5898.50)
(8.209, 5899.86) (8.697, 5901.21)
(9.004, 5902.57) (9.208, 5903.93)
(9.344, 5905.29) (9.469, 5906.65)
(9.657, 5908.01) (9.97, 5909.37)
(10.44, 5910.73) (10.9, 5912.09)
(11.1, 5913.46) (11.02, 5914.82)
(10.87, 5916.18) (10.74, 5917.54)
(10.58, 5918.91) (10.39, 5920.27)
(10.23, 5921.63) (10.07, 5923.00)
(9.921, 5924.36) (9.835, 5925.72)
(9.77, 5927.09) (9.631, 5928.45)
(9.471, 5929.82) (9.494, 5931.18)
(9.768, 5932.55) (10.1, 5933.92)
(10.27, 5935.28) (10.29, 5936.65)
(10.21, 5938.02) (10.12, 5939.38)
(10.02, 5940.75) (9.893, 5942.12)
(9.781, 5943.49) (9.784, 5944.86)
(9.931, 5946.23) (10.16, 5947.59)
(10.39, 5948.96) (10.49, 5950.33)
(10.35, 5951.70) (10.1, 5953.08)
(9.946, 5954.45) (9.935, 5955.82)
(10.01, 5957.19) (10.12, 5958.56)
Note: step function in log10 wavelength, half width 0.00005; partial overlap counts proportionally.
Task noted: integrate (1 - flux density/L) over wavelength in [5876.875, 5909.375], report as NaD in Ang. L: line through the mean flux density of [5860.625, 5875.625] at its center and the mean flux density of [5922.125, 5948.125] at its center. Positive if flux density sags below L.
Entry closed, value 5.7 Ang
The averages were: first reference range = 9.99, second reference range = 9.92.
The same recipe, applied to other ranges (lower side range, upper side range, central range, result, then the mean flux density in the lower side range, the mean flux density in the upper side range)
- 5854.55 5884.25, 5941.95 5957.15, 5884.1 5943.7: 4.7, 9.87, 10.1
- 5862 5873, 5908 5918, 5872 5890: 2.1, 10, 10.6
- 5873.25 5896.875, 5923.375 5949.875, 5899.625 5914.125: -1.2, 8.18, 9.95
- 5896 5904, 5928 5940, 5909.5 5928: -2.8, 8.04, 9.93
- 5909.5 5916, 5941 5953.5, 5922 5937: 0.8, 10.8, 10.1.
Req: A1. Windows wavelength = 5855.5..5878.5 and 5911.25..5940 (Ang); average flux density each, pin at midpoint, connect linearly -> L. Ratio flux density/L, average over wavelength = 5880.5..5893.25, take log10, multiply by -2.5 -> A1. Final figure 0.28 mag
